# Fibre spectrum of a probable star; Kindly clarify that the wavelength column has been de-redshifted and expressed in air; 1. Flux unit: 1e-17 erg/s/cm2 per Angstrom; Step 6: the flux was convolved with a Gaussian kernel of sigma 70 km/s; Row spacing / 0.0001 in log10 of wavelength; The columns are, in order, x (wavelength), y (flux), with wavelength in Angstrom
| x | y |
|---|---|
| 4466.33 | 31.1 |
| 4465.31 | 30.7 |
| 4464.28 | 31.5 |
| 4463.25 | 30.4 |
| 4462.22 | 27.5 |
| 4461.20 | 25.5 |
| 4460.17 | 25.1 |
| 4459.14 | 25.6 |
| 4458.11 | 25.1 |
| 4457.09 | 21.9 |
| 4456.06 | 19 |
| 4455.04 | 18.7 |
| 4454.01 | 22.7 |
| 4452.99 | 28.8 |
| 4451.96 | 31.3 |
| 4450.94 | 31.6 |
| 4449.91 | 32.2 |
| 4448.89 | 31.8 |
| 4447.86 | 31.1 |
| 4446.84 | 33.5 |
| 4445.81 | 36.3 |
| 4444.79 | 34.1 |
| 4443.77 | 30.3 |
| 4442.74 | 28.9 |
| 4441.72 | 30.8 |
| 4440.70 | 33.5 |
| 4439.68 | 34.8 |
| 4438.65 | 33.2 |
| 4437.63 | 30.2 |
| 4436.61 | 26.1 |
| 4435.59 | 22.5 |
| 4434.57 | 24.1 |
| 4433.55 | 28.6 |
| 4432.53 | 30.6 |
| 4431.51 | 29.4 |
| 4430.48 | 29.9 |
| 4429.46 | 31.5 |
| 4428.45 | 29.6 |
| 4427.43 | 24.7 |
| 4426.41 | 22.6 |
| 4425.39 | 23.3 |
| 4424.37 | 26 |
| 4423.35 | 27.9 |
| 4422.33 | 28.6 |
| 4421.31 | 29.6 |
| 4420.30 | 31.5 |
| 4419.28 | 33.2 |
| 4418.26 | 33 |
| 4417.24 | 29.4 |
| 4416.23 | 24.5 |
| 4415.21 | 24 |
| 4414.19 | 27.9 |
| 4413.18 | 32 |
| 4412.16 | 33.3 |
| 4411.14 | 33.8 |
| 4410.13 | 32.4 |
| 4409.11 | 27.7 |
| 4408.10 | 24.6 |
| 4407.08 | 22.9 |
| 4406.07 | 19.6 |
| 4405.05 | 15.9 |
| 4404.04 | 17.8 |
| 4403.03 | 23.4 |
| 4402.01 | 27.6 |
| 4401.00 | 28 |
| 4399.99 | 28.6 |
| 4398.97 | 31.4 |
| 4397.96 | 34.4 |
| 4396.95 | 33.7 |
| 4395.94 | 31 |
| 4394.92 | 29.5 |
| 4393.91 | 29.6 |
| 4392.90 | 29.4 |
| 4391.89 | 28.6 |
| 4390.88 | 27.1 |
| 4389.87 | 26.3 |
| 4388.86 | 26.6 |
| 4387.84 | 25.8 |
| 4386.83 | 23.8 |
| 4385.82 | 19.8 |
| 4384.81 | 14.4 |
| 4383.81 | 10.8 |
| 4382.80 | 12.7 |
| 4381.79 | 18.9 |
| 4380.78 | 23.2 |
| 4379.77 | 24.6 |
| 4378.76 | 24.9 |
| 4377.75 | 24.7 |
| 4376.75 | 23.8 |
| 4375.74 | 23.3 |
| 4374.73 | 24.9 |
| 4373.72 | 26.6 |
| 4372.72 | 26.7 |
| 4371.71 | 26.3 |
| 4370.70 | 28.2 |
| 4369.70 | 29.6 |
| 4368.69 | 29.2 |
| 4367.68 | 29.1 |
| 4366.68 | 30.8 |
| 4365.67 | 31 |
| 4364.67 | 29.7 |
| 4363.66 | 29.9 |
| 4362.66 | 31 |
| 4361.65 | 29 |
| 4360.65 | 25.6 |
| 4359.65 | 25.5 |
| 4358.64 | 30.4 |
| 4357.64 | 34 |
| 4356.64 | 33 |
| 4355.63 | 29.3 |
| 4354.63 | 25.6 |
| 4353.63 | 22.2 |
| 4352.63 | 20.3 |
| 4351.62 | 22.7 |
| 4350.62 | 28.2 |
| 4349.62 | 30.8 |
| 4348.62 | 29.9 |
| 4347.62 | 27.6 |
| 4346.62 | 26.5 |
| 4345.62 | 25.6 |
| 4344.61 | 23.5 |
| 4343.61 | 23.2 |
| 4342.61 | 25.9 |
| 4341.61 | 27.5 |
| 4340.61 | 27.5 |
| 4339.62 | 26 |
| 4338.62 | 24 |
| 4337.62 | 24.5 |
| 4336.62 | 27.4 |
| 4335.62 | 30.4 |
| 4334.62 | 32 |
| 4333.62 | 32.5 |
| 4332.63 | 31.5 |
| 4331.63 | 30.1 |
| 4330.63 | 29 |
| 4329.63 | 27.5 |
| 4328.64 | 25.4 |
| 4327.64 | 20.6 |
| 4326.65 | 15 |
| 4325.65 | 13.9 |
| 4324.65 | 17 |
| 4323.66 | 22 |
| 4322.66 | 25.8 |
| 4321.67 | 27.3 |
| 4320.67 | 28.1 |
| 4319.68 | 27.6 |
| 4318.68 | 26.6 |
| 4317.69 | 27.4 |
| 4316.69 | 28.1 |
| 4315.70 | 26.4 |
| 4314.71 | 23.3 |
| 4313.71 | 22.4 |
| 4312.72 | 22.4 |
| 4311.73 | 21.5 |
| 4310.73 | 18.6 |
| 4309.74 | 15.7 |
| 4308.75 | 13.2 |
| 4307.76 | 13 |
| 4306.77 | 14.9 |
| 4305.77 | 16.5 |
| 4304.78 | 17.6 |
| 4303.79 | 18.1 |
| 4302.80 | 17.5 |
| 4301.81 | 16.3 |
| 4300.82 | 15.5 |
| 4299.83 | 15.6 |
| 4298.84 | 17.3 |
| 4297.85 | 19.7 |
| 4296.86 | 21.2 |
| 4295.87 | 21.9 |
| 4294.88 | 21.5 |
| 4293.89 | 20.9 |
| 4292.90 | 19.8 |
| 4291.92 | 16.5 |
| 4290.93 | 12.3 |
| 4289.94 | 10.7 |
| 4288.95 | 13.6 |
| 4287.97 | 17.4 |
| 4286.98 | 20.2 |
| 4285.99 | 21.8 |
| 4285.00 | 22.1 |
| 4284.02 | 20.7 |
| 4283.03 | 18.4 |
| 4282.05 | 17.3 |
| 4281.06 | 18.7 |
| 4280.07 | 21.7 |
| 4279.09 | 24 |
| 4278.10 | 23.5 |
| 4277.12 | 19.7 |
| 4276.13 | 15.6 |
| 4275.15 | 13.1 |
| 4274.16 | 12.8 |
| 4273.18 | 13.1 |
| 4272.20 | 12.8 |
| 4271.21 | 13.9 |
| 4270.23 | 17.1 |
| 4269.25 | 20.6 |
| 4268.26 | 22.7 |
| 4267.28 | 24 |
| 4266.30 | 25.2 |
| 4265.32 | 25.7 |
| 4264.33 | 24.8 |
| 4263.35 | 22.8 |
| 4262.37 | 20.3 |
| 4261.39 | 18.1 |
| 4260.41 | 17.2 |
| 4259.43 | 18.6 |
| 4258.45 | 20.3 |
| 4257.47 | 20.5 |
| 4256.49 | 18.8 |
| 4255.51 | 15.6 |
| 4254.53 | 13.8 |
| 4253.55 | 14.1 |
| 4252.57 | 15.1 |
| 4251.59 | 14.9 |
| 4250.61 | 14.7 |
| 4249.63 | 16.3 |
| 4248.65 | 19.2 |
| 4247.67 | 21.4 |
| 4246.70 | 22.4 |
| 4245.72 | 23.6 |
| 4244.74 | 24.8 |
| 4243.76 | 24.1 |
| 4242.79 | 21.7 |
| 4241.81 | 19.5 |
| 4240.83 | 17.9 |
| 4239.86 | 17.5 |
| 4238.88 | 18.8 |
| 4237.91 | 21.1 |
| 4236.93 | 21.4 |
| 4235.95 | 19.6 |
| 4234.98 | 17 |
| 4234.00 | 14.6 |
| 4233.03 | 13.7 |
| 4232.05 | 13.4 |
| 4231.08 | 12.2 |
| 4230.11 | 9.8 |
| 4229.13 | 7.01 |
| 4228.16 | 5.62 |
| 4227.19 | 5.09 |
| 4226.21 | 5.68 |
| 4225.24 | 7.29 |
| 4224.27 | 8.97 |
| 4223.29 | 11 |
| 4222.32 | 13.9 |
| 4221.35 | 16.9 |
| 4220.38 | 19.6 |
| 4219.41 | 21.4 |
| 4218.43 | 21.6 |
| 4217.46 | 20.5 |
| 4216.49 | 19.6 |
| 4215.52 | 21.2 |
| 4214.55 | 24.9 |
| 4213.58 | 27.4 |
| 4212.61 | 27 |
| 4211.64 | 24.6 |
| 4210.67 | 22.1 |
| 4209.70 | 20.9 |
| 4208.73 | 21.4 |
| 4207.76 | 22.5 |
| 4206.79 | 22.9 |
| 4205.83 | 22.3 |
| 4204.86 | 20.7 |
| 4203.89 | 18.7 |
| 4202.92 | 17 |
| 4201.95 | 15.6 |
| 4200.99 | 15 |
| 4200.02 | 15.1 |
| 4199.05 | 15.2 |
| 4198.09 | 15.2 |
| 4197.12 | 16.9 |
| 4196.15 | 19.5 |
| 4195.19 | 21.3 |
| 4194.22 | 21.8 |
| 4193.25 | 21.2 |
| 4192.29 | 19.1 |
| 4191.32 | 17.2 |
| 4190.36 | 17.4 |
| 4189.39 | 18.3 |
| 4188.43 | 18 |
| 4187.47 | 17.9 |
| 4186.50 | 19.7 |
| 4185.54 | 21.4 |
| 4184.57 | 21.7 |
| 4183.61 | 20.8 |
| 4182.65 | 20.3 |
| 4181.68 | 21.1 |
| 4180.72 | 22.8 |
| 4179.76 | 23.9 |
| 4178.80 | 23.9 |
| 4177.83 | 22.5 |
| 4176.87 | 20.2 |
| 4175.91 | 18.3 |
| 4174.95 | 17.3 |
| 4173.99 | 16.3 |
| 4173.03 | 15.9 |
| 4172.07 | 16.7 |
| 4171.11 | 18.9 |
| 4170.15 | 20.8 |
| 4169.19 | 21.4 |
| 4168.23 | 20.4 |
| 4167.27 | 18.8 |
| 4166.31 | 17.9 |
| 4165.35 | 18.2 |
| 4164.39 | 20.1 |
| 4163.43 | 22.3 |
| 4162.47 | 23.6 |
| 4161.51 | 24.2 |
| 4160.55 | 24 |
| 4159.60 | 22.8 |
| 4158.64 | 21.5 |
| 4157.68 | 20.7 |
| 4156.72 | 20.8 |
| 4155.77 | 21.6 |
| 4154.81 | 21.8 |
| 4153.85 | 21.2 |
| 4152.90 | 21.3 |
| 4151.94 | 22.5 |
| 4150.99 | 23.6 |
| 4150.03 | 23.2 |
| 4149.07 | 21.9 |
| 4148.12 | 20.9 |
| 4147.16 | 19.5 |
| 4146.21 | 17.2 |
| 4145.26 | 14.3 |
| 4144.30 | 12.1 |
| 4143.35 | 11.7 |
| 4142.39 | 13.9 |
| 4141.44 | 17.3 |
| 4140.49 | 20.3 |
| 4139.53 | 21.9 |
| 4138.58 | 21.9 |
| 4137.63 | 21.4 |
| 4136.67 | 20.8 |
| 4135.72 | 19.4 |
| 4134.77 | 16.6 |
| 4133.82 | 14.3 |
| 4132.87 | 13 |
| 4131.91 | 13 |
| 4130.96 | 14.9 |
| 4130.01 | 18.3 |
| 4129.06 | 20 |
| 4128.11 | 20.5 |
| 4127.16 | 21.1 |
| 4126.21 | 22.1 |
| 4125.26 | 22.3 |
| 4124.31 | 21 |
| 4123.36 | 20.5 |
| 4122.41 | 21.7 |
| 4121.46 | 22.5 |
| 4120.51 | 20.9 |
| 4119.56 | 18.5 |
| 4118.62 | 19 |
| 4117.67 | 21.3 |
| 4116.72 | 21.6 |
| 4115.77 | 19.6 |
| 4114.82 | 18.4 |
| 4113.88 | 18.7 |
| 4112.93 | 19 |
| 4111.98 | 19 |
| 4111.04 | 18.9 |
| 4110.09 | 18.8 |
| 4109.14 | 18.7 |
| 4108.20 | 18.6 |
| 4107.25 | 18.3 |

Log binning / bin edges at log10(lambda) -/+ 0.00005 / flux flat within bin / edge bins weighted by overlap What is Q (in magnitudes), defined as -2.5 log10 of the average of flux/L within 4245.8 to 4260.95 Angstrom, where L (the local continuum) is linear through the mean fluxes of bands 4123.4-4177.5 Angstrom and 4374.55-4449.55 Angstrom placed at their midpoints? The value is 0.26 mag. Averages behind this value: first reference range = 19.4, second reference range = 27.3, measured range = 17.7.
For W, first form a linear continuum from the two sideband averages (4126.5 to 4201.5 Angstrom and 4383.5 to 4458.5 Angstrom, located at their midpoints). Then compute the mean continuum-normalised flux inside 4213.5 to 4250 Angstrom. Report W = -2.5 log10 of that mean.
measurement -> 0.264 mag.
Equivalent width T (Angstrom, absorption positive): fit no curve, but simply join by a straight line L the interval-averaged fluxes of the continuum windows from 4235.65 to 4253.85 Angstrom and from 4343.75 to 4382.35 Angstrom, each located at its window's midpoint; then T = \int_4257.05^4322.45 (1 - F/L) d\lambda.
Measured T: 7.7 Angstrom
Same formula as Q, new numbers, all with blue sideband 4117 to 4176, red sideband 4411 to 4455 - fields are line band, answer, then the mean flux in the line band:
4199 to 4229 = 0.23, 17.7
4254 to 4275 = 0.24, 18.9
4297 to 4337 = 0.15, 22.3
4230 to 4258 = 0.27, 18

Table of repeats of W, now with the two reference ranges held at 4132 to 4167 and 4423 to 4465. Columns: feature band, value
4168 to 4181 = 0.03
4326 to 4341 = -0.07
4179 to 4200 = 0.07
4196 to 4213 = 0.09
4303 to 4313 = 0.39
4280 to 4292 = 0.32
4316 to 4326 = 0.01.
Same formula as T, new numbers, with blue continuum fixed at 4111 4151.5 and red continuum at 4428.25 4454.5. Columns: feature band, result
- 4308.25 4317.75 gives 1.5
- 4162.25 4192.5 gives 1.4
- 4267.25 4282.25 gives 3.9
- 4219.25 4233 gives 6.9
